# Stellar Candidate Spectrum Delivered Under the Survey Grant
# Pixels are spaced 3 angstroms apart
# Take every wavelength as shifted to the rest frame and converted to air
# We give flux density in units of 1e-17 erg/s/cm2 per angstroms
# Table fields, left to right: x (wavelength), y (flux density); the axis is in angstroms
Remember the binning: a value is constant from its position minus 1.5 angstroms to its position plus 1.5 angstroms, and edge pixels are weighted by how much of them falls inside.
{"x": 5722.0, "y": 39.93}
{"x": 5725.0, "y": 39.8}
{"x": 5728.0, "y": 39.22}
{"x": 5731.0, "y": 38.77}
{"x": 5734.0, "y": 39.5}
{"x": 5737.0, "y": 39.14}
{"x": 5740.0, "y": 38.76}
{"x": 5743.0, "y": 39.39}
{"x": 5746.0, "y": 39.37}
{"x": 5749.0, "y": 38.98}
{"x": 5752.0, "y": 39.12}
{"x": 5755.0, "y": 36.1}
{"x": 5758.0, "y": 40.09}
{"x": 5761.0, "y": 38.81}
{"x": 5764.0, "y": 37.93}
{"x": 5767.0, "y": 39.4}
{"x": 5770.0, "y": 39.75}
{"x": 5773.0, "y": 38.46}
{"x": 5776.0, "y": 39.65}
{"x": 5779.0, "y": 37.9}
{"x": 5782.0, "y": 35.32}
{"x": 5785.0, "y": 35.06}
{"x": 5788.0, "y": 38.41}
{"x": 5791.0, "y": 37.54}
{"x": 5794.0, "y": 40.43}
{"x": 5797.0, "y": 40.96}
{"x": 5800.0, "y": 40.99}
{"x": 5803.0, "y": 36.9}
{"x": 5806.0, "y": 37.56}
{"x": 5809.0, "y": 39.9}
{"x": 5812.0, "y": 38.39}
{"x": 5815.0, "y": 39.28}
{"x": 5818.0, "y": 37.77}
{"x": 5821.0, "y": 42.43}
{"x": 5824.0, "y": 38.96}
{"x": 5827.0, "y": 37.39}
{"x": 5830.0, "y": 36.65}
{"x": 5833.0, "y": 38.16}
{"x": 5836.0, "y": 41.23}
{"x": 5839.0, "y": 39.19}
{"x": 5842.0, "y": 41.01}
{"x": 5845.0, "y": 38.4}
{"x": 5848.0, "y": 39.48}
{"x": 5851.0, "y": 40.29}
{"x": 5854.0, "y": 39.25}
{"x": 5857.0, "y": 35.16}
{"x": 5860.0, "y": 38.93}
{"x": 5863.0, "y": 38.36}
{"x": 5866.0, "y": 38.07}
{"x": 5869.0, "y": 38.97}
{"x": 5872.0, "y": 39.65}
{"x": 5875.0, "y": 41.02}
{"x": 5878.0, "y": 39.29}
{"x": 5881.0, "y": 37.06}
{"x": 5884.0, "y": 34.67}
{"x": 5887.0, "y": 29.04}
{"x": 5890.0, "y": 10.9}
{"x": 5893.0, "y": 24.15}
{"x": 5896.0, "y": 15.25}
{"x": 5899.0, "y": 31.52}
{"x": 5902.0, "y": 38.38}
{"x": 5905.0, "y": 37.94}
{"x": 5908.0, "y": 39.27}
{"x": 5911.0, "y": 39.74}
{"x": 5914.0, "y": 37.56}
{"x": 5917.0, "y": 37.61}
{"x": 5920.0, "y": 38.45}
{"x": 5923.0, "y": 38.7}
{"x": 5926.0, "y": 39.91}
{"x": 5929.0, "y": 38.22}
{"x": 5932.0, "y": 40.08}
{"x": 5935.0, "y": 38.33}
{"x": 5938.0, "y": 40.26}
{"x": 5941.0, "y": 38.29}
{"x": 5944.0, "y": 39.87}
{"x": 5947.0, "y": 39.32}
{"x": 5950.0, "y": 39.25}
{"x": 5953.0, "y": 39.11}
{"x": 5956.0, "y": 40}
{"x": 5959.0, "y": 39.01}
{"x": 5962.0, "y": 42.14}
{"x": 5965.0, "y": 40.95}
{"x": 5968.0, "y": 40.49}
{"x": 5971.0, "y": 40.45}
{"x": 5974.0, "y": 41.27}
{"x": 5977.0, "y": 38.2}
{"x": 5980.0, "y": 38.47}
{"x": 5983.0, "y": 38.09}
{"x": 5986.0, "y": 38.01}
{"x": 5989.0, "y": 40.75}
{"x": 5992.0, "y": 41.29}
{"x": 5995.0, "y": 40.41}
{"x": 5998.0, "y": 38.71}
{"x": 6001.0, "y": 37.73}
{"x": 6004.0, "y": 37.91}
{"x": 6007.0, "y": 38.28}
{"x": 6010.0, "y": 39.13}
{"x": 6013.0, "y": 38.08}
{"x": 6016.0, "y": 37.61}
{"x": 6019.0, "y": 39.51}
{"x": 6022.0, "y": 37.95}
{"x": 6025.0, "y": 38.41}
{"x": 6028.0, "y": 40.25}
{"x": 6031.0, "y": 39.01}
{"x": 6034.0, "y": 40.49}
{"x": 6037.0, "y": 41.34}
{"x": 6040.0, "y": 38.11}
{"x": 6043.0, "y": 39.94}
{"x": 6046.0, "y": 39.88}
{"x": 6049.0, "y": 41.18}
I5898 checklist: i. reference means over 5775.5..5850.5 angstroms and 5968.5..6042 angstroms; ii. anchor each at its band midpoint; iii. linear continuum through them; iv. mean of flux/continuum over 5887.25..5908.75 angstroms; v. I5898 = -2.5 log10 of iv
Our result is 0.36 mag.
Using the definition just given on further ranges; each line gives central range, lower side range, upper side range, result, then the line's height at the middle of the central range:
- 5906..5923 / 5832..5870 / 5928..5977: 0.03 mag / 39.5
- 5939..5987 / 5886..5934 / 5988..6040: -0.09 mag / 36.5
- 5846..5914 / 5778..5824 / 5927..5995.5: 0.12 mag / 39.1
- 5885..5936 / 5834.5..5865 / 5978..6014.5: 0.16 mag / 39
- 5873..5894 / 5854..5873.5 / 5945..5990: 0.23 mag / 38.5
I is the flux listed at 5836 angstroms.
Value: 41.23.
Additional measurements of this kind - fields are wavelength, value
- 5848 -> 39.48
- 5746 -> 39.37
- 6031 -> 39.01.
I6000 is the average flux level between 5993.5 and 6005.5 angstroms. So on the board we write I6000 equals 38.7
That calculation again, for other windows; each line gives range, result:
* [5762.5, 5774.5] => 38.9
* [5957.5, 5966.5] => 40.7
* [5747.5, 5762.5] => 38.6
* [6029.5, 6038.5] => 40.3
